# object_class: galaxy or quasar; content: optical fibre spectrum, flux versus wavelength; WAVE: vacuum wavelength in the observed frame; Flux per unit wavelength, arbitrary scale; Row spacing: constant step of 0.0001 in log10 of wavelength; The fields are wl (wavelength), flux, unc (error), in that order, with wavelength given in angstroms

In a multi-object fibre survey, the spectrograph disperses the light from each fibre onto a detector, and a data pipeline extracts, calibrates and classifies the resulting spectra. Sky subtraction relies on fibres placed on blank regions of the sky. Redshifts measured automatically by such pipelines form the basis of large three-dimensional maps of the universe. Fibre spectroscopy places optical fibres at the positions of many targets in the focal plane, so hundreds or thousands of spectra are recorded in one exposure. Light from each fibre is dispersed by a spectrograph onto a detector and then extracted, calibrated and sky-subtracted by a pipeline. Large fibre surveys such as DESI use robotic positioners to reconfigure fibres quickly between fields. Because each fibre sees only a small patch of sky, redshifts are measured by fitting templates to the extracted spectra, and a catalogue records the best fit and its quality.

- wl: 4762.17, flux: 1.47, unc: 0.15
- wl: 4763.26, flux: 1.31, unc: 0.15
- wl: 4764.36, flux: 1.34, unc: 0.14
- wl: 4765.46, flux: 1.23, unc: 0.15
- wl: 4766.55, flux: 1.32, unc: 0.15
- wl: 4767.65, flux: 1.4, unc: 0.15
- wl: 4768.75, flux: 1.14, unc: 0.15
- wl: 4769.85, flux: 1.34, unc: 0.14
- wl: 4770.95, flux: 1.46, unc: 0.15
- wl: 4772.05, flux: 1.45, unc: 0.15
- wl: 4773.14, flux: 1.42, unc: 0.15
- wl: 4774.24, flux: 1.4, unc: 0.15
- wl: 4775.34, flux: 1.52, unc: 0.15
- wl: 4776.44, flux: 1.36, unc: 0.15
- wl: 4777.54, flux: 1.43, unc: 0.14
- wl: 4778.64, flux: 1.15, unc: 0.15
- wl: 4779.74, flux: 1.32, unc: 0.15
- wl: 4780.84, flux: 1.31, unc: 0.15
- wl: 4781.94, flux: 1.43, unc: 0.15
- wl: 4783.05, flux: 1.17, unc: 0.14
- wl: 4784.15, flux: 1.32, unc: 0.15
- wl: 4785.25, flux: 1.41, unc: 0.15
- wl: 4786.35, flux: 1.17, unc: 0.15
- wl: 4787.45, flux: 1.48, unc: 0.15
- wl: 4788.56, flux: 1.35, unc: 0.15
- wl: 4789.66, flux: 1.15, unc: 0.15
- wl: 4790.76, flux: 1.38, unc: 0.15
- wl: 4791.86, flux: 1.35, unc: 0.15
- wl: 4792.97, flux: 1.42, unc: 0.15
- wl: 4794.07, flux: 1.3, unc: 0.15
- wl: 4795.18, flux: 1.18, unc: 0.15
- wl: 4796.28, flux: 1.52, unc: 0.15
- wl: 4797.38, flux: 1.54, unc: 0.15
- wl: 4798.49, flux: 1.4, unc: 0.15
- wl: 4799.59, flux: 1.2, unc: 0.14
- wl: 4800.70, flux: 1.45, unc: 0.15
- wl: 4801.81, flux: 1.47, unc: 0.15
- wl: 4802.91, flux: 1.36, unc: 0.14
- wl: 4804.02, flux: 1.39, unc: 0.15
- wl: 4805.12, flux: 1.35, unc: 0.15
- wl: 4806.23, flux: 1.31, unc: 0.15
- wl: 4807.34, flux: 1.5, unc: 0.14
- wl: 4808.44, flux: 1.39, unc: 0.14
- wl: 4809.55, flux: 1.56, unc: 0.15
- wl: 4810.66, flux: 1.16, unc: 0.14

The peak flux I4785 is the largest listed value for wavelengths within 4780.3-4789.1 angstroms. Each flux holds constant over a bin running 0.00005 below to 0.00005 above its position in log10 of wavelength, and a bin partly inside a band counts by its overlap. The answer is 1.48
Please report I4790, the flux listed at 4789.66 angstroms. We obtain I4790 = 1.15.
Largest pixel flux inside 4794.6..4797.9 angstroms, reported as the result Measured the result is 1.54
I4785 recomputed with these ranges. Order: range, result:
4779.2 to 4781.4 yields 1.32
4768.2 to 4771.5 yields 1.46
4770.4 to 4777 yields 1.52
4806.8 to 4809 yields 1.5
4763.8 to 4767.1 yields 1.34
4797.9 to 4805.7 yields 1.47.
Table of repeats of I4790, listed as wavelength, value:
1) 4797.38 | 1.54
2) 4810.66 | 1.16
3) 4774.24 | 1.4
